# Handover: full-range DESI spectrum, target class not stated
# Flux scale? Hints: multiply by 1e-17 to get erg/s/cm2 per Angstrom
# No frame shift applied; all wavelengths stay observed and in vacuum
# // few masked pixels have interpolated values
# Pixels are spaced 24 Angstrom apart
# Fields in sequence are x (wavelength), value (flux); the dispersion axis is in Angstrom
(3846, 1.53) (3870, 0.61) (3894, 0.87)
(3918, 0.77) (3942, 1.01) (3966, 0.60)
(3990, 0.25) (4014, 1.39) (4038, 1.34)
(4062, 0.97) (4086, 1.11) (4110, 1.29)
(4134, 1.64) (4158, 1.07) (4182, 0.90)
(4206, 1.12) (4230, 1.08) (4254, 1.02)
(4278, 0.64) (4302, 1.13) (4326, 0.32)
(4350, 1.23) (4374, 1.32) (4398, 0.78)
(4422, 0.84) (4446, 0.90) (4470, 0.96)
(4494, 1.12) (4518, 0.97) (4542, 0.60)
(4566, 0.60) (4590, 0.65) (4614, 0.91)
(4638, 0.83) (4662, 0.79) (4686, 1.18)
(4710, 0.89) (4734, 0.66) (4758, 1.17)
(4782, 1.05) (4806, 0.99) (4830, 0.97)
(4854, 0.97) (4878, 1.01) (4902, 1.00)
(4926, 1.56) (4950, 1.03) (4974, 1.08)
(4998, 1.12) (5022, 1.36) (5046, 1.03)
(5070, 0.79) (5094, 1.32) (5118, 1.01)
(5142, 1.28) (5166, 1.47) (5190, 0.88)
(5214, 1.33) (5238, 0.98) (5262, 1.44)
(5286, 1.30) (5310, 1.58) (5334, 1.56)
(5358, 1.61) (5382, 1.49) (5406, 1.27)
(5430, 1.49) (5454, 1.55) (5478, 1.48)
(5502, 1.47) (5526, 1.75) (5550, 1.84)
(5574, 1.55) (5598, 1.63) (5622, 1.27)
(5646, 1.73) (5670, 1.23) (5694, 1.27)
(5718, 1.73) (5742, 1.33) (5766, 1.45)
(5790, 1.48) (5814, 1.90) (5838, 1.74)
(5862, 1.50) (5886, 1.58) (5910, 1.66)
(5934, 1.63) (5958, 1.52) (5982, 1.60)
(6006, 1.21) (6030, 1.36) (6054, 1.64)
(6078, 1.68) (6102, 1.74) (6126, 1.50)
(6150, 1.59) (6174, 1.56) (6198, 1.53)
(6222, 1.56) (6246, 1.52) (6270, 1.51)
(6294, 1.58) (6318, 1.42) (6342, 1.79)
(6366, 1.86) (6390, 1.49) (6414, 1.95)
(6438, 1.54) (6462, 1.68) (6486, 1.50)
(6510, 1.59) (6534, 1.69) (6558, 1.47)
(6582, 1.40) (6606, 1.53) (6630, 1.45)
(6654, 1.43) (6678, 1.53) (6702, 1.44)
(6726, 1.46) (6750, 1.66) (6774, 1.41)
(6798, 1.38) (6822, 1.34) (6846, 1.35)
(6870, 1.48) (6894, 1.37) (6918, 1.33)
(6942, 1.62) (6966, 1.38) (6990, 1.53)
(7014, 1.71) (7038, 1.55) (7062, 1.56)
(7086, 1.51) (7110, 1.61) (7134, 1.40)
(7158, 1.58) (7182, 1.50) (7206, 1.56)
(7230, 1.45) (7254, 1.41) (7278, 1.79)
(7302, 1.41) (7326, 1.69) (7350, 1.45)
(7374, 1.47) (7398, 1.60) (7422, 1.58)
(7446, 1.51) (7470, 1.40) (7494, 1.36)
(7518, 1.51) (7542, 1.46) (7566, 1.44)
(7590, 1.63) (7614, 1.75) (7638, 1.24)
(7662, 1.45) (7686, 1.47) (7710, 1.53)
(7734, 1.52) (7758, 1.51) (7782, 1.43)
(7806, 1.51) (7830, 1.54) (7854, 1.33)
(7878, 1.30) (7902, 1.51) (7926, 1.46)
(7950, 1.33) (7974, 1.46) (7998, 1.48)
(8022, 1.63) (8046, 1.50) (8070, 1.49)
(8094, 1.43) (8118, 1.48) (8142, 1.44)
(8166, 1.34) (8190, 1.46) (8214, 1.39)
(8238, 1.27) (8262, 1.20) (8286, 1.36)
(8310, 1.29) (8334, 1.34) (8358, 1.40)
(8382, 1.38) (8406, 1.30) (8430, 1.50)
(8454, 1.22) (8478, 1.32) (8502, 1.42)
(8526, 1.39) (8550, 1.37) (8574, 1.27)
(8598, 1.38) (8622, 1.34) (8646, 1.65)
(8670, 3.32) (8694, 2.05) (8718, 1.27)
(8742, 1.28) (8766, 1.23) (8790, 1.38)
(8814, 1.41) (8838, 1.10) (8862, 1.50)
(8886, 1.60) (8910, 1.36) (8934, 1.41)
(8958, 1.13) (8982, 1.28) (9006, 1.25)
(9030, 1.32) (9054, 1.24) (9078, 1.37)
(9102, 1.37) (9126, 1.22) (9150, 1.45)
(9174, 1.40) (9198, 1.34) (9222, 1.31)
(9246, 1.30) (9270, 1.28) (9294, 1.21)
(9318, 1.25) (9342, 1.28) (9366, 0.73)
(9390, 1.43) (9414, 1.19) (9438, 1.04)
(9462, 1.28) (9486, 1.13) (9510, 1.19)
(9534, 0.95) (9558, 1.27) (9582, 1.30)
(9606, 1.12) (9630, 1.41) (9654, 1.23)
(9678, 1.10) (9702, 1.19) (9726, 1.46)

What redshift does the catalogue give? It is 0.32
